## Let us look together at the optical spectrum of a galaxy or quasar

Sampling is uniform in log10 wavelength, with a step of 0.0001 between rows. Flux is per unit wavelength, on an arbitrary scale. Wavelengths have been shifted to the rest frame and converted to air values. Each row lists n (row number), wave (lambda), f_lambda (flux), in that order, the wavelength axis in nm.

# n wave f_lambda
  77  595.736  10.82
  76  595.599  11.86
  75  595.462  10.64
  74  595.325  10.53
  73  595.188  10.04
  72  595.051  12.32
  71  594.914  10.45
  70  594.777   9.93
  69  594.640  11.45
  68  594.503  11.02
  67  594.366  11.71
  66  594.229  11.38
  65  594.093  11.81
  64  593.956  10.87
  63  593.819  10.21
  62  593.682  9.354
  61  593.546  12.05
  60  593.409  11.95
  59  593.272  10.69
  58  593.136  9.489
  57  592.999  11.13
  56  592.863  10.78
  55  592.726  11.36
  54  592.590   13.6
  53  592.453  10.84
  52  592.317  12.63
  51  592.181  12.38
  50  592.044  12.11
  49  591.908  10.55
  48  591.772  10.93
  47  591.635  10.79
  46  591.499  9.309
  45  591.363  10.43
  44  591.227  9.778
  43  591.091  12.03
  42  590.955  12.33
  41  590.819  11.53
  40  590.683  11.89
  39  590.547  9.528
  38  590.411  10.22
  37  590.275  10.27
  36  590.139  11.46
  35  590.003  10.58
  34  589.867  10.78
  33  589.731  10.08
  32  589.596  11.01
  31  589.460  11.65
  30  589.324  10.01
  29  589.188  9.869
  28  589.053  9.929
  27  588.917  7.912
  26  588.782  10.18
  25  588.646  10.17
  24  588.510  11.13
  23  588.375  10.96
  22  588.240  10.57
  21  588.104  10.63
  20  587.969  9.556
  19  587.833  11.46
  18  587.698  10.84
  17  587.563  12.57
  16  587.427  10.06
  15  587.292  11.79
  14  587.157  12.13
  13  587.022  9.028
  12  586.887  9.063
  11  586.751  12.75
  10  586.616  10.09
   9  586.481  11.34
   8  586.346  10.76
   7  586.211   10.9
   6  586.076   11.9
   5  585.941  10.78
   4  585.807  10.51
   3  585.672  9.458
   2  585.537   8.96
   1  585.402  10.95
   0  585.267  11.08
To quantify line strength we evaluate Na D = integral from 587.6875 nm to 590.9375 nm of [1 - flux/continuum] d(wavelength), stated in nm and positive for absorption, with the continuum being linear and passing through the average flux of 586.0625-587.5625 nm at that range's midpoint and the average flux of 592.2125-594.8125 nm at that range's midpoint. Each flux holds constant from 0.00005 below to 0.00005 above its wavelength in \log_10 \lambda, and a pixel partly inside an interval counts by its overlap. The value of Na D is 0.147 nm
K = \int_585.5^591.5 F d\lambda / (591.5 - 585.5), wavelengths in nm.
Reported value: 10.7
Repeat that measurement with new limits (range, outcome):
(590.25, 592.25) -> 11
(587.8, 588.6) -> 10.7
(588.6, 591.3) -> 10.6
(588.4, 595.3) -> 10.9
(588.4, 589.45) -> 10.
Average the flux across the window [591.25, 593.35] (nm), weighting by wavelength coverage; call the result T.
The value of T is 11.1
